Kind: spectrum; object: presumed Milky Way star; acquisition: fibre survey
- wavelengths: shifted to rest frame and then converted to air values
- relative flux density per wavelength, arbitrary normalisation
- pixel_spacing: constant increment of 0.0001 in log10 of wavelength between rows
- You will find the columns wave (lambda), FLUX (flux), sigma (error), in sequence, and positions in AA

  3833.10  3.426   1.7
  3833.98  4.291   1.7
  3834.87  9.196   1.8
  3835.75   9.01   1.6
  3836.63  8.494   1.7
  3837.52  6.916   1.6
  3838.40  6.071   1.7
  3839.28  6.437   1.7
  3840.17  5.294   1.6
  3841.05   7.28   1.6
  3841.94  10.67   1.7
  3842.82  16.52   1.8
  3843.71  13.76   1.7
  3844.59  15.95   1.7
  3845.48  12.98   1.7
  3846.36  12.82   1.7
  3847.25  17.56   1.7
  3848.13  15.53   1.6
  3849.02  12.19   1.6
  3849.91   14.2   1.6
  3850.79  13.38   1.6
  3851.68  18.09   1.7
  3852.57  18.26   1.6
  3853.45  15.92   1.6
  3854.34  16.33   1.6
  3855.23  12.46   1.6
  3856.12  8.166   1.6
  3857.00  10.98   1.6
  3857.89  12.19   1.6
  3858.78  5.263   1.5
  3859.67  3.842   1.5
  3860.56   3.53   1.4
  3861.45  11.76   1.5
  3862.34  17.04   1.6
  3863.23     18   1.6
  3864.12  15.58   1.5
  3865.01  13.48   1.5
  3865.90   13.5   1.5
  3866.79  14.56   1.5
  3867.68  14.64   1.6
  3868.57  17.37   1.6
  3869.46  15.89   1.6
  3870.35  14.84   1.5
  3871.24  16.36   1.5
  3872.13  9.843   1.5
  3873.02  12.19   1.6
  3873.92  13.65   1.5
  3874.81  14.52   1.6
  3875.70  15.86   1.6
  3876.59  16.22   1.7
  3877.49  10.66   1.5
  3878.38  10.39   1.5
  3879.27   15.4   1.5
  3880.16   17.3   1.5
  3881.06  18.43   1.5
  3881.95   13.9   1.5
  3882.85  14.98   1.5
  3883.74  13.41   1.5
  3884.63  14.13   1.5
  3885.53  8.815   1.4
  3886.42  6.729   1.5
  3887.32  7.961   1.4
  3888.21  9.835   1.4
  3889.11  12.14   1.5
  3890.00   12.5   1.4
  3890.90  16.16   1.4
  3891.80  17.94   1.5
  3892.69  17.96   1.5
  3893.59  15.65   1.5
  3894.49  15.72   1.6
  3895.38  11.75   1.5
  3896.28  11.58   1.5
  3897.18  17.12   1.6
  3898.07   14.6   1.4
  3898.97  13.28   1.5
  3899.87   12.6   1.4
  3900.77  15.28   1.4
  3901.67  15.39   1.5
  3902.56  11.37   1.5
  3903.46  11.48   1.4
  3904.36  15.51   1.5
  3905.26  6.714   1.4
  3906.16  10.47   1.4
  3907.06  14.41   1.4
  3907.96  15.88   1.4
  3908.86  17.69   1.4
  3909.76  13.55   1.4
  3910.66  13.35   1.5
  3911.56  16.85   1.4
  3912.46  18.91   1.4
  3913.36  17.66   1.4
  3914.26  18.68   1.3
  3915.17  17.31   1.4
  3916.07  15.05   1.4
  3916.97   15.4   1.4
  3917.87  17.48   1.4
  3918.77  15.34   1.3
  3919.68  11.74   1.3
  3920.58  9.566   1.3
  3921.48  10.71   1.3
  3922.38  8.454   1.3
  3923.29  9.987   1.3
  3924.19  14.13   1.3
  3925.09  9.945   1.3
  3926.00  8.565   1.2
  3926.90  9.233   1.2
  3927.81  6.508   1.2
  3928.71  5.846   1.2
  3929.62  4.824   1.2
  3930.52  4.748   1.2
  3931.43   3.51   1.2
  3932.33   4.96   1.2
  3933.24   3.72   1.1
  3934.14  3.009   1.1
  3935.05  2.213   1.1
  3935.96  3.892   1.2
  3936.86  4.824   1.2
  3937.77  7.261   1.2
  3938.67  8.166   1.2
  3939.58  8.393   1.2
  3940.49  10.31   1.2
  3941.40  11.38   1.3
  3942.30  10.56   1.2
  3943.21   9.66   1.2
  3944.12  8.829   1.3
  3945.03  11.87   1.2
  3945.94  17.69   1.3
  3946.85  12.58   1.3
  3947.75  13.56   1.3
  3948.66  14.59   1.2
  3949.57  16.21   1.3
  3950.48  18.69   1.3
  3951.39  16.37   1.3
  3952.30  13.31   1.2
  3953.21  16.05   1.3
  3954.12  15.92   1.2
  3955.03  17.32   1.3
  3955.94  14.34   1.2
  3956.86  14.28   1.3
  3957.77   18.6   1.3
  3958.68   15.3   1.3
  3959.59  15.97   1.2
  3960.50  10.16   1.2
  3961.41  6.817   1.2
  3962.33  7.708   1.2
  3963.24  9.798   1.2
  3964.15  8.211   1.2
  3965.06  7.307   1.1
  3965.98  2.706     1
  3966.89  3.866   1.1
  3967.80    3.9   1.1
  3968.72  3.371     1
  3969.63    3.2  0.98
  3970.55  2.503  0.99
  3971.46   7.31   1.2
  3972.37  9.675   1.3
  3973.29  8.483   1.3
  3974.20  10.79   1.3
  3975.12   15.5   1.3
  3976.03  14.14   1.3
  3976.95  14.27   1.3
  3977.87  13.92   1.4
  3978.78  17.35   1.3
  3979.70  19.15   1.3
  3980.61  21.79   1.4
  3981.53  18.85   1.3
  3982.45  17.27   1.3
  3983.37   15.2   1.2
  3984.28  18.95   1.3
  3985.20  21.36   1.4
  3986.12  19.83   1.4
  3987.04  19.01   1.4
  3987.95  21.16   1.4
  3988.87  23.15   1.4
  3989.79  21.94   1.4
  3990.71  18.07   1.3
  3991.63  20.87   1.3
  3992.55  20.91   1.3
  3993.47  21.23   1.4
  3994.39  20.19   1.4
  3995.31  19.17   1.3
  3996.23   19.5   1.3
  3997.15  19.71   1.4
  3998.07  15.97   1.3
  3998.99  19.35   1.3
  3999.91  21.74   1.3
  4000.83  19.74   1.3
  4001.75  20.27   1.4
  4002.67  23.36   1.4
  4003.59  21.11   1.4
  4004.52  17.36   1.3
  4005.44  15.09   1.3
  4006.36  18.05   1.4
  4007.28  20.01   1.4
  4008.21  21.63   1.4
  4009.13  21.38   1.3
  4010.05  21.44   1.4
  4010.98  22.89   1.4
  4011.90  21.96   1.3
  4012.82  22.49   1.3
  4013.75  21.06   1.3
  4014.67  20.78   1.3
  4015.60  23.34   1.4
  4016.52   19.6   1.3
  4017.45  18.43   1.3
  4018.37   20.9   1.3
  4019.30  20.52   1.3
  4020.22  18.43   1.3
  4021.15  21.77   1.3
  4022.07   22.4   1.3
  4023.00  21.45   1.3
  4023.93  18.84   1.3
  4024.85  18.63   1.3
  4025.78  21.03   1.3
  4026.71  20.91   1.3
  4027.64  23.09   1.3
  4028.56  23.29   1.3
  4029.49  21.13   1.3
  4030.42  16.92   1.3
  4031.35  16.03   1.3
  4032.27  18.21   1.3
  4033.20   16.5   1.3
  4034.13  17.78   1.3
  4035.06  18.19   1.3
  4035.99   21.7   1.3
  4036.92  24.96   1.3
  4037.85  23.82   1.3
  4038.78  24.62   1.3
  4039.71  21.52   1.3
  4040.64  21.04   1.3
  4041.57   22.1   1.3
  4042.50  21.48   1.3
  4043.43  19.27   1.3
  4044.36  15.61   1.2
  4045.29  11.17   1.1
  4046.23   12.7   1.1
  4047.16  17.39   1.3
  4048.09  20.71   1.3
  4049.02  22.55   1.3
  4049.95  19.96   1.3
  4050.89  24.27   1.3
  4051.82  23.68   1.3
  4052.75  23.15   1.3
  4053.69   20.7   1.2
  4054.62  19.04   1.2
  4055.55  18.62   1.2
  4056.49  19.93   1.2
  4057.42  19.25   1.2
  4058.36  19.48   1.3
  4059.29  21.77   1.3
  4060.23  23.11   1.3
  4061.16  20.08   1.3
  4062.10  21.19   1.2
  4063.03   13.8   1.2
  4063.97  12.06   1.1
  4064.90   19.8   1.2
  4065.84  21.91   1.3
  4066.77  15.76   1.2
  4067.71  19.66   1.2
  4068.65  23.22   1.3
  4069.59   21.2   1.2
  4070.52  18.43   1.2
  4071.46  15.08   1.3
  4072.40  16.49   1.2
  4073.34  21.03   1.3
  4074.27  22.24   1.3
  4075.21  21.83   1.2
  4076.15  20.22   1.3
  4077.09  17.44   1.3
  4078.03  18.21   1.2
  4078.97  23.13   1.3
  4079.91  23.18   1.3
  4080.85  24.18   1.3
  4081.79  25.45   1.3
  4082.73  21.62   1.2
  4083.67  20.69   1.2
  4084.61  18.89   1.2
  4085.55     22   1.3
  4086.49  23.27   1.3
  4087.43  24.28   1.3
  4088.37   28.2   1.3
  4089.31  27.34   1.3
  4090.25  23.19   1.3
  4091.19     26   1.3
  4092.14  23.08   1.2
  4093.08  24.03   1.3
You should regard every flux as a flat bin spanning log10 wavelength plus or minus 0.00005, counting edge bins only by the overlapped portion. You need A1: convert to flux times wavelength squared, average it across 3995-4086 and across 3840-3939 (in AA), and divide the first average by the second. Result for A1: 1.75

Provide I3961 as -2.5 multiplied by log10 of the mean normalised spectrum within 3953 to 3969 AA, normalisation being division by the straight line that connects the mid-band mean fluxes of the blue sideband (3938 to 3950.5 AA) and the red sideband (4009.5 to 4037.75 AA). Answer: 0.27 mag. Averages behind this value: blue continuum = 12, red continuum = 20.5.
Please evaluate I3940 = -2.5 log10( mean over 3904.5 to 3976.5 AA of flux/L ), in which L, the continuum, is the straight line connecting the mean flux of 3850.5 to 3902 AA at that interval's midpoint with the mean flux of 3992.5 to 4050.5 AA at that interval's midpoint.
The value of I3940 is 0.44 mag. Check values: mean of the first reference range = 13.5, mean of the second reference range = 20.1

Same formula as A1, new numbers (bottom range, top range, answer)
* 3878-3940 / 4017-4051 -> 1.79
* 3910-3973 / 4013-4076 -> 1.99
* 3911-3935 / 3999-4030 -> 2.03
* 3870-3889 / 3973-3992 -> 1.43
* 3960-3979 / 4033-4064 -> 2.43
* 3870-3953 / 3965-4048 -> 1.55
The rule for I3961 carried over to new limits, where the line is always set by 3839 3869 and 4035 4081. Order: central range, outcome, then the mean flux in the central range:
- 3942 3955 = 0.147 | 14.1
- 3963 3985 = 0.455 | 11.3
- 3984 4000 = -0.138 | 20.1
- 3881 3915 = 0.036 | 13.9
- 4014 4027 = -0.100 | 20.5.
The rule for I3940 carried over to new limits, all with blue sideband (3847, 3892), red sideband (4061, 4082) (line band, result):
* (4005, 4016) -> -0.17 mag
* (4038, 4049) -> -0.02 mag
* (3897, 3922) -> 0.02 mag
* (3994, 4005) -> -0.14 mag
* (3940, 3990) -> 0.23 mag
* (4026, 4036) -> -0.05 mag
